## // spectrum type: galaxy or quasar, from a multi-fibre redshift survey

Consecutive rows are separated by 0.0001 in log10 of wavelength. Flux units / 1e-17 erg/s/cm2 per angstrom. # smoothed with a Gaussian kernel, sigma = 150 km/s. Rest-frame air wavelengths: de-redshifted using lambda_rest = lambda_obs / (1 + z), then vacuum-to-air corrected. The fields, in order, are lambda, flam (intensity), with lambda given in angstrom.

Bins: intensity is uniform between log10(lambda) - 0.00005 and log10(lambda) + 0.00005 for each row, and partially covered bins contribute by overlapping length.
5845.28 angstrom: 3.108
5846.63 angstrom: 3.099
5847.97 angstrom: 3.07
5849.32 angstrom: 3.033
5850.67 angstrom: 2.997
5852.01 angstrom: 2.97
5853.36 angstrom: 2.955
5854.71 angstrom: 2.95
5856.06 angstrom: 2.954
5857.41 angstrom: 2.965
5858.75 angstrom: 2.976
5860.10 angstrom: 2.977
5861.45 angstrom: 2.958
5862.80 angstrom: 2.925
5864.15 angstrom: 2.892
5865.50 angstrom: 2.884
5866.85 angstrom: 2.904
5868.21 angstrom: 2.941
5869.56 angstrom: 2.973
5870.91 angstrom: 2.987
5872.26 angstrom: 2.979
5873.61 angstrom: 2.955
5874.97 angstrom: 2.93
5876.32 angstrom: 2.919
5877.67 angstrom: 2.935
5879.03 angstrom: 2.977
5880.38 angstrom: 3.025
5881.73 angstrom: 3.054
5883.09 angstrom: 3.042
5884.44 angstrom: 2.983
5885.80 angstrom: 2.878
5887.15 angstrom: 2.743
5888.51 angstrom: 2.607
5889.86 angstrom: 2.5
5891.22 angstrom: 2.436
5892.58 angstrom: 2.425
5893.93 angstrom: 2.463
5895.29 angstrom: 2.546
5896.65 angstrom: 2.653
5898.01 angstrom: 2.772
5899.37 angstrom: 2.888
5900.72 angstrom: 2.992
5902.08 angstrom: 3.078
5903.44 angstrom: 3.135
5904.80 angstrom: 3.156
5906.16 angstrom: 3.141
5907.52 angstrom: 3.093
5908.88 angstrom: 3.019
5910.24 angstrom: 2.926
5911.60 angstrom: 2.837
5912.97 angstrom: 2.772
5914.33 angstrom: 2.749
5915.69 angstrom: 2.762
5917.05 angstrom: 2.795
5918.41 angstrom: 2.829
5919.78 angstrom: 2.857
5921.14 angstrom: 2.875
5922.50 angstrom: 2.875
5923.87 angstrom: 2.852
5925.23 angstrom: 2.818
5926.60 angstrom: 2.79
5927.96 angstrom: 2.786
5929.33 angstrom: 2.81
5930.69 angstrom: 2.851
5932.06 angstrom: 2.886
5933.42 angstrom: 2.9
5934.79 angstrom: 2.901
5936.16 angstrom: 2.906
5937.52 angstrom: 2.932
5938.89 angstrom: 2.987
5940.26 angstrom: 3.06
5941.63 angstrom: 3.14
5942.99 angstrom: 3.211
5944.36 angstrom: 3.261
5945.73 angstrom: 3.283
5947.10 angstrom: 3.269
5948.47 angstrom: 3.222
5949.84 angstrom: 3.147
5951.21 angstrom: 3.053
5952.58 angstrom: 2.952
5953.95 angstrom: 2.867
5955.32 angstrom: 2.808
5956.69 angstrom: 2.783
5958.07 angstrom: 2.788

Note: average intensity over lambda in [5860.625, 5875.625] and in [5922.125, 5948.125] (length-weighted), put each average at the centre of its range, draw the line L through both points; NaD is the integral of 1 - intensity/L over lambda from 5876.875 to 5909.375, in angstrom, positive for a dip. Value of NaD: 1.1 angstrom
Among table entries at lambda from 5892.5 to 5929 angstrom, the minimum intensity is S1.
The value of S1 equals 2.425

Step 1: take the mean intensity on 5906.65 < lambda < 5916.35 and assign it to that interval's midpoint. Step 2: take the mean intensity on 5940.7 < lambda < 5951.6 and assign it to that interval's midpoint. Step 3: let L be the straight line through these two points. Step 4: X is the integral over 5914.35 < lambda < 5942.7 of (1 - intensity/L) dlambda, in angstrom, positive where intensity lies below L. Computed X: 1.5 angstrom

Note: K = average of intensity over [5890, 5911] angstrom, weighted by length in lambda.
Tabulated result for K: 2.84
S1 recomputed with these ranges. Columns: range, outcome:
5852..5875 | 2.884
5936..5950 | 2.906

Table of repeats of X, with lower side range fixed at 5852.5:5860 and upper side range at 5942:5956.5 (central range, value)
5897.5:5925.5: 1.15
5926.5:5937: 0.73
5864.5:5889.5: 0.58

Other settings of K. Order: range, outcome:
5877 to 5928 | 2.84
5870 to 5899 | 2.8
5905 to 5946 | 2.93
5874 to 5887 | 2.96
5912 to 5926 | 2.82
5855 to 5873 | 2.95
